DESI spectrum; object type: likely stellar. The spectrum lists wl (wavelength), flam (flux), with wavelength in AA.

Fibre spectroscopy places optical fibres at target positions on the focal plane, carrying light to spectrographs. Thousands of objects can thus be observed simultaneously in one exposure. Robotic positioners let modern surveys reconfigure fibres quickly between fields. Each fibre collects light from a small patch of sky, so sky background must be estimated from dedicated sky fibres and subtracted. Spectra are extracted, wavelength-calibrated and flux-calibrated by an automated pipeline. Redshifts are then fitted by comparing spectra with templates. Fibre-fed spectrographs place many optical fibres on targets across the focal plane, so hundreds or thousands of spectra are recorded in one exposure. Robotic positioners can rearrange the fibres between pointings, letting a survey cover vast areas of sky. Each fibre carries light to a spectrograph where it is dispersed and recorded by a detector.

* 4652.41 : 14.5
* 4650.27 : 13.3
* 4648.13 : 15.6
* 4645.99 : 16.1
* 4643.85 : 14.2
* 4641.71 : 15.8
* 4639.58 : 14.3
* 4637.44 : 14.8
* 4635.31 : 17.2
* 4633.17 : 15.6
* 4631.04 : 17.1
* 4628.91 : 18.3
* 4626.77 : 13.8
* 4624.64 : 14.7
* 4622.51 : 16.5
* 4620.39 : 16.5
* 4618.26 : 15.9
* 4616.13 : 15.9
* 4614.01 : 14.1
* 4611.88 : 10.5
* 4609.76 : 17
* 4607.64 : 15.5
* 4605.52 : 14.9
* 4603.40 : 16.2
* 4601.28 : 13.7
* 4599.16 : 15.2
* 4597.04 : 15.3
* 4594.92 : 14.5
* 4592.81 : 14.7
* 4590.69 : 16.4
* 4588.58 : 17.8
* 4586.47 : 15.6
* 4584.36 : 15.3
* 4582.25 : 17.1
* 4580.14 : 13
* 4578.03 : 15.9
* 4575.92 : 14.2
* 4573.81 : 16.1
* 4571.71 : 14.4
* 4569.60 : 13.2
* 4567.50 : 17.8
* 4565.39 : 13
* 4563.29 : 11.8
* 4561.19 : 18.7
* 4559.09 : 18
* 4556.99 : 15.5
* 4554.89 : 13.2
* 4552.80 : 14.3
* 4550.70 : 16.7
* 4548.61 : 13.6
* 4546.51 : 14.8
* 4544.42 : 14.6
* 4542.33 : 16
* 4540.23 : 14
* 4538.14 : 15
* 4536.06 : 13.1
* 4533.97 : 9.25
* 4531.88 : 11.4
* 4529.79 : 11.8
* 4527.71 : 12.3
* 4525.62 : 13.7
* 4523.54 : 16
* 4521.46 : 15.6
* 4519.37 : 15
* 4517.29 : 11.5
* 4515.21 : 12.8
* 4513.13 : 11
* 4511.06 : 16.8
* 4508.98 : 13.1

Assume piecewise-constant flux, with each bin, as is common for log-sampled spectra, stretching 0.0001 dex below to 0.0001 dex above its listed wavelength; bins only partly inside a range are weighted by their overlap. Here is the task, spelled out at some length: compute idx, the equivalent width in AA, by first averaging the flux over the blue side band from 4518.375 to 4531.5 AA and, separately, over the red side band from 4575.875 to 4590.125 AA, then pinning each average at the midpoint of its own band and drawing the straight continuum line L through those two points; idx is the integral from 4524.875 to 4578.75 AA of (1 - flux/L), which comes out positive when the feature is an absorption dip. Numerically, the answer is 1.60 AA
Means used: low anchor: 13.9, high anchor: 15.7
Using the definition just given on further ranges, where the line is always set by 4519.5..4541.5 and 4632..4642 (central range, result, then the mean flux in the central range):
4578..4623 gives -1.6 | 15.3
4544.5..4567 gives -1.9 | 15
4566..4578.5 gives -0.9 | 15.1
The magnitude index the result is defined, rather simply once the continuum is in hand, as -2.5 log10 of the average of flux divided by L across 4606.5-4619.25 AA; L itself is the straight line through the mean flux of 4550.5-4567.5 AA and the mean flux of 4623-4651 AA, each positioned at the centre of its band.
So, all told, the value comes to 0.04 mag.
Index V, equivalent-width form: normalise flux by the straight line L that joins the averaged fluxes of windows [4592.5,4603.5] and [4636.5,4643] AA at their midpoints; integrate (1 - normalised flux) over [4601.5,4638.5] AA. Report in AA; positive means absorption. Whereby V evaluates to -1.55 AA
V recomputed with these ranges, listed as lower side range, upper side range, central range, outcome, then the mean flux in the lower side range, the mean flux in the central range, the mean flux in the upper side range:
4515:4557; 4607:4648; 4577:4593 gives -1.2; 13.8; 15.8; 15.5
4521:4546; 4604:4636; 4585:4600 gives -0.7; 13.5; 15.6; 15.6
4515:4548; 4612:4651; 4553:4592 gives -2.8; 13.6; 15.4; 15.4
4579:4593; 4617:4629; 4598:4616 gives 1.2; 15.8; 14.7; 15.7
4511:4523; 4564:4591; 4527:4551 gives 1.3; 13.6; 13.5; 15.3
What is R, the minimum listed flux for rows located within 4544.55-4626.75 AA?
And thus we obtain 10.5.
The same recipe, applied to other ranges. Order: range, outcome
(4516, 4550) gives 9.25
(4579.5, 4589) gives 13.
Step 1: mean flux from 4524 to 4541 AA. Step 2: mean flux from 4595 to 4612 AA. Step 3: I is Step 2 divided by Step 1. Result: 1.18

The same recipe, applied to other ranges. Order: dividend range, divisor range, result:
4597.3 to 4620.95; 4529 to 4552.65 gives 1.10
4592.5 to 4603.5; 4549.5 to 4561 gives 0.94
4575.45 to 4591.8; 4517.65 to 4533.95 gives 1.18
